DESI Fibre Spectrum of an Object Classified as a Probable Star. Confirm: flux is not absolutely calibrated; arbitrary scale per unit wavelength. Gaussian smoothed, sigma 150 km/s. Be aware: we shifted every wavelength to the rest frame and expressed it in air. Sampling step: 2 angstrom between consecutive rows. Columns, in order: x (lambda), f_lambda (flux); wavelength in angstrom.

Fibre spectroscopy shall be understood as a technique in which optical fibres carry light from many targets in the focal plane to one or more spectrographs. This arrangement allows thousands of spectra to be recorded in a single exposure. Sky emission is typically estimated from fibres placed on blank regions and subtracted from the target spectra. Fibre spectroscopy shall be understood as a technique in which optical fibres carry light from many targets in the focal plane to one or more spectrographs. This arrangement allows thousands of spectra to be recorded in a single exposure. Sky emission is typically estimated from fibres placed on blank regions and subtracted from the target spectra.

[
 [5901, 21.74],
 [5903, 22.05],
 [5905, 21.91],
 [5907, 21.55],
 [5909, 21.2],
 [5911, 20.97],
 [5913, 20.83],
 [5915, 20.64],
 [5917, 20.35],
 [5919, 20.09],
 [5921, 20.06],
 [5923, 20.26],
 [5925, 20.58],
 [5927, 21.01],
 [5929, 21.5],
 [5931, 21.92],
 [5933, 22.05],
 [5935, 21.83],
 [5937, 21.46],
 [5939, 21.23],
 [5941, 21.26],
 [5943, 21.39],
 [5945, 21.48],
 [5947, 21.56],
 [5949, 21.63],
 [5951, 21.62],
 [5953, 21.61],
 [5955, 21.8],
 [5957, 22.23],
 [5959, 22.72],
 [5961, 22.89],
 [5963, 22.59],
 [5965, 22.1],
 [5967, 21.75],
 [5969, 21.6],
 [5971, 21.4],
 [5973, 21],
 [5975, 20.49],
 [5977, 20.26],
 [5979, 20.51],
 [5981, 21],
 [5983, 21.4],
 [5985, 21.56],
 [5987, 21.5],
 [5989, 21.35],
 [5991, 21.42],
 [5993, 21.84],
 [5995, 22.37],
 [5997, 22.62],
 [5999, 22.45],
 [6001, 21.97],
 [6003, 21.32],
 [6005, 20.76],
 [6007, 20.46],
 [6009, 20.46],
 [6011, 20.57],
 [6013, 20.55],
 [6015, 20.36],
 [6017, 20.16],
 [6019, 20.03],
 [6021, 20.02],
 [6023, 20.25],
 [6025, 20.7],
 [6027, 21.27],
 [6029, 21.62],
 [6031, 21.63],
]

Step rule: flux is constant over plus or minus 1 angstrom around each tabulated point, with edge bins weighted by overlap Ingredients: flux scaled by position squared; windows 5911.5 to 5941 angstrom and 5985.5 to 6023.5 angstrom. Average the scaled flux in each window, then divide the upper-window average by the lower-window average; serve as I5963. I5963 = 1.03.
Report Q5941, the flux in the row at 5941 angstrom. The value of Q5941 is 21.26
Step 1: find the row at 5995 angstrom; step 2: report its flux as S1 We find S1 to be 22.37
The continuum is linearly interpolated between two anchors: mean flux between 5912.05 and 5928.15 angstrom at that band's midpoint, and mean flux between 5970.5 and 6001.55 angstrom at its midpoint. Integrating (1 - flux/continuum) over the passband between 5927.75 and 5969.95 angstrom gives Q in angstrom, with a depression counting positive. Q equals -1.84 angstrom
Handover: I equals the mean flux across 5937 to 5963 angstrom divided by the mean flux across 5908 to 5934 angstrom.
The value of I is 1.04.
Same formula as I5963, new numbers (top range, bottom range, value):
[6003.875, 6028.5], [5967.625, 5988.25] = 0.98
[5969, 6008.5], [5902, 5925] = 1.05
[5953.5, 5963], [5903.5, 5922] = 1.09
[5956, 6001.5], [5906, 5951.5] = 1.04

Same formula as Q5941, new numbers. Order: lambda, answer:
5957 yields 22.23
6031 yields 21.63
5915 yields 20.64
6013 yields 20.55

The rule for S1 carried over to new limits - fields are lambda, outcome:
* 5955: 21.8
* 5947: 21.56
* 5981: 21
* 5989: 21.35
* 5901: 21.74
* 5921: 20.06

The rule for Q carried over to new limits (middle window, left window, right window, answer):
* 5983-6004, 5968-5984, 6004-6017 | -1.1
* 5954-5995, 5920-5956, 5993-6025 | -0.8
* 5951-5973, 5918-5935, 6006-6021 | -1.4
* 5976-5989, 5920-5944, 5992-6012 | 0.2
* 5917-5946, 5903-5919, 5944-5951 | 0.3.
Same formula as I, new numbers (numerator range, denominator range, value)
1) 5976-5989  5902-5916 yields 0.99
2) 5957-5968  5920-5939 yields 1.06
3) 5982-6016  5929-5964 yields 0.98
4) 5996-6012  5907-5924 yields 1.03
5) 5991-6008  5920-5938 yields 1.02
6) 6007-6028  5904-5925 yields 0.98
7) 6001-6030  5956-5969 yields 0.93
